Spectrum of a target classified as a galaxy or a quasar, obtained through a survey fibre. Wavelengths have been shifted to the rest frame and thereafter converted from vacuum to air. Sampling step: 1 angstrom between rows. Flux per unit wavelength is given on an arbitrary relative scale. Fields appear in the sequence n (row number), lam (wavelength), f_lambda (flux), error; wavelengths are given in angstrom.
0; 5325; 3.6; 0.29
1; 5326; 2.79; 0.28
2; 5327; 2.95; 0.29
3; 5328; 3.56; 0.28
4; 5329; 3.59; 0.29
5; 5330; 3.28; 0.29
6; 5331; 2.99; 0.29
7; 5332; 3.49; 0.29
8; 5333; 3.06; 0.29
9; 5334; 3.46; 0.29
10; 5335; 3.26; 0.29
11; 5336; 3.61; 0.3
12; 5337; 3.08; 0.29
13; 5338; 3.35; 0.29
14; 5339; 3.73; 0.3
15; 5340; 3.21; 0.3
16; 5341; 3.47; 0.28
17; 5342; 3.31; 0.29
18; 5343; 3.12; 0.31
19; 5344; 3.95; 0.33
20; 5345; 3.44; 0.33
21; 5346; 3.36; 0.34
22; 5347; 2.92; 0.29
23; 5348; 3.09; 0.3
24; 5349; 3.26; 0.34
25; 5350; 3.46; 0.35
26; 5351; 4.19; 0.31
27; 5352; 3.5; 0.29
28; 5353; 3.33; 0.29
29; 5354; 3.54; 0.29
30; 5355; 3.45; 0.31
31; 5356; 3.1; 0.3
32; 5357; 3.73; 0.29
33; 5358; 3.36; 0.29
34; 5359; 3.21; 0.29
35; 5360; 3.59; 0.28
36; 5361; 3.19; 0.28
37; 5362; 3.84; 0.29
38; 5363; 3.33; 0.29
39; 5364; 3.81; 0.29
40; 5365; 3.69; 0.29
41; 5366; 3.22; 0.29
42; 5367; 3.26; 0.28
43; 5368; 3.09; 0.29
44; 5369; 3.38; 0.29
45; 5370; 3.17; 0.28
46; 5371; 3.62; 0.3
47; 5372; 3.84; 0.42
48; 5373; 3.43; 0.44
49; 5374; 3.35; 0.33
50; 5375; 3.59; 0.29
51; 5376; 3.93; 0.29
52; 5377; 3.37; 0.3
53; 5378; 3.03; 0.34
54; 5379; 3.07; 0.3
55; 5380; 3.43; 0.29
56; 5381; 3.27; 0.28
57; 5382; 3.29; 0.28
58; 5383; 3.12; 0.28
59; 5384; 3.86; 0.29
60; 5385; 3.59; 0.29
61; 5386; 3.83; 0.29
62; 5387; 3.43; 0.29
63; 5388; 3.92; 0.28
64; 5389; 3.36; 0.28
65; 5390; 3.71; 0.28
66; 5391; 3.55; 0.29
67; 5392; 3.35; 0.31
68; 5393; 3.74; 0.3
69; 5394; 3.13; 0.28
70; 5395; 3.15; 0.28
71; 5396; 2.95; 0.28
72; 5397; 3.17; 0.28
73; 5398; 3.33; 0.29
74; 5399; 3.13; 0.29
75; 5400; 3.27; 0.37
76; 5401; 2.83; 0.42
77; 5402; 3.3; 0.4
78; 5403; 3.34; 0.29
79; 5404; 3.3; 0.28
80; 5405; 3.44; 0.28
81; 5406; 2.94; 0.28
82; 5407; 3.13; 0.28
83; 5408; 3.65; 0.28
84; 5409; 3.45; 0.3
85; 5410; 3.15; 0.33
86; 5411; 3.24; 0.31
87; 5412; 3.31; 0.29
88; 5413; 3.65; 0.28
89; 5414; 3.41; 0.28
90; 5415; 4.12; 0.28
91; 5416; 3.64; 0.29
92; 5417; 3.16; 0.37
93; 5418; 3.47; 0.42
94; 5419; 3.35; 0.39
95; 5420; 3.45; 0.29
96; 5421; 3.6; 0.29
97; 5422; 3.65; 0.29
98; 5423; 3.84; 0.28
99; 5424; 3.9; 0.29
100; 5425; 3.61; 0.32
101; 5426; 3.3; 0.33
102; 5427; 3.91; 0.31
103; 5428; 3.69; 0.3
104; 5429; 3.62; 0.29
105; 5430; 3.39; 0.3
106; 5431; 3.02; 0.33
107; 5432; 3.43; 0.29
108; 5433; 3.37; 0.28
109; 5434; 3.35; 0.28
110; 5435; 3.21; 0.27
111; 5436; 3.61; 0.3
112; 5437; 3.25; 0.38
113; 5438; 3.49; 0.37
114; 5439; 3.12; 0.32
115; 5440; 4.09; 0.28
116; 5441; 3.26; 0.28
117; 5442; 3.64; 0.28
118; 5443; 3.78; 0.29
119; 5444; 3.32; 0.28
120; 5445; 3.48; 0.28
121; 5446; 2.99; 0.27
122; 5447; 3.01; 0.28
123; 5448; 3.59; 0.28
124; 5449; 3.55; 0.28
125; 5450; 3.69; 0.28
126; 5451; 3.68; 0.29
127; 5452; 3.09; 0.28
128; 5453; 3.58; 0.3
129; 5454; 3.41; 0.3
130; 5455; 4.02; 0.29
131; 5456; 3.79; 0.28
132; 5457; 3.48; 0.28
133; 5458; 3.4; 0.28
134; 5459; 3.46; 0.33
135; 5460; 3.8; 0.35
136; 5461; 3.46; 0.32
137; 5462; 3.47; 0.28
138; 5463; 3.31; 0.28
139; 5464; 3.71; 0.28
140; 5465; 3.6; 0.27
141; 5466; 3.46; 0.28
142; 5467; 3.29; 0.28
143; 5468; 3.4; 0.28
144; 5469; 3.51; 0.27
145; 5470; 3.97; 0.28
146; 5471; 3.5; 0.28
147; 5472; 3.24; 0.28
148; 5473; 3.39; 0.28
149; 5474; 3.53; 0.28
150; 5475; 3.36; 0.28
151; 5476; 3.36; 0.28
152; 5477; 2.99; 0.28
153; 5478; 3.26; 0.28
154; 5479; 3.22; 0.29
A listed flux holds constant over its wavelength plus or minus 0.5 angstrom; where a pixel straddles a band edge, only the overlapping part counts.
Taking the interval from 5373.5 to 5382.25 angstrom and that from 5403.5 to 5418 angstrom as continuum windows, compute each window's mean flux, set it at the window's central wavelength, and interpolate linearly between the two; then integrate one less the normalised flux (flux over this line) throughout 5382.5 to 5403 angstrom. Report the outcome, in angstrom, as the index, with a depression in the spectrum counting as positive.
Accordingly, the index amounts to 0.0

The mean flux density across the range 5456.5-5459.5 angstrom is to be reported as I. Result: 3.45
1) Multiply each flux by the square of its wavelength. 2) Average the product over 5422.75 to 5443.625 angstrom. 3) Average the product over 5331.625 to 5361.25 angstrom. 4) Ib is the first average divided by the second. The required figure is 1.1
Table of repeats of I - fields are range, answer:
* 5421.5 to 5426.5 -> 3.66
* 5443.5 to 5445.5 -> 3.4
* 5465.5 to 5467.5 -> 3.38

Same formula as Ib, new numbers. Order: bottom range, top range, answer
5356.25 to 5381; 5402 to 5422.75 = 1.01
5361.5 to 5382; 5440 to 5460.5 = 1.05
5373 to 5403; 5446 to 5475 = 1.06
